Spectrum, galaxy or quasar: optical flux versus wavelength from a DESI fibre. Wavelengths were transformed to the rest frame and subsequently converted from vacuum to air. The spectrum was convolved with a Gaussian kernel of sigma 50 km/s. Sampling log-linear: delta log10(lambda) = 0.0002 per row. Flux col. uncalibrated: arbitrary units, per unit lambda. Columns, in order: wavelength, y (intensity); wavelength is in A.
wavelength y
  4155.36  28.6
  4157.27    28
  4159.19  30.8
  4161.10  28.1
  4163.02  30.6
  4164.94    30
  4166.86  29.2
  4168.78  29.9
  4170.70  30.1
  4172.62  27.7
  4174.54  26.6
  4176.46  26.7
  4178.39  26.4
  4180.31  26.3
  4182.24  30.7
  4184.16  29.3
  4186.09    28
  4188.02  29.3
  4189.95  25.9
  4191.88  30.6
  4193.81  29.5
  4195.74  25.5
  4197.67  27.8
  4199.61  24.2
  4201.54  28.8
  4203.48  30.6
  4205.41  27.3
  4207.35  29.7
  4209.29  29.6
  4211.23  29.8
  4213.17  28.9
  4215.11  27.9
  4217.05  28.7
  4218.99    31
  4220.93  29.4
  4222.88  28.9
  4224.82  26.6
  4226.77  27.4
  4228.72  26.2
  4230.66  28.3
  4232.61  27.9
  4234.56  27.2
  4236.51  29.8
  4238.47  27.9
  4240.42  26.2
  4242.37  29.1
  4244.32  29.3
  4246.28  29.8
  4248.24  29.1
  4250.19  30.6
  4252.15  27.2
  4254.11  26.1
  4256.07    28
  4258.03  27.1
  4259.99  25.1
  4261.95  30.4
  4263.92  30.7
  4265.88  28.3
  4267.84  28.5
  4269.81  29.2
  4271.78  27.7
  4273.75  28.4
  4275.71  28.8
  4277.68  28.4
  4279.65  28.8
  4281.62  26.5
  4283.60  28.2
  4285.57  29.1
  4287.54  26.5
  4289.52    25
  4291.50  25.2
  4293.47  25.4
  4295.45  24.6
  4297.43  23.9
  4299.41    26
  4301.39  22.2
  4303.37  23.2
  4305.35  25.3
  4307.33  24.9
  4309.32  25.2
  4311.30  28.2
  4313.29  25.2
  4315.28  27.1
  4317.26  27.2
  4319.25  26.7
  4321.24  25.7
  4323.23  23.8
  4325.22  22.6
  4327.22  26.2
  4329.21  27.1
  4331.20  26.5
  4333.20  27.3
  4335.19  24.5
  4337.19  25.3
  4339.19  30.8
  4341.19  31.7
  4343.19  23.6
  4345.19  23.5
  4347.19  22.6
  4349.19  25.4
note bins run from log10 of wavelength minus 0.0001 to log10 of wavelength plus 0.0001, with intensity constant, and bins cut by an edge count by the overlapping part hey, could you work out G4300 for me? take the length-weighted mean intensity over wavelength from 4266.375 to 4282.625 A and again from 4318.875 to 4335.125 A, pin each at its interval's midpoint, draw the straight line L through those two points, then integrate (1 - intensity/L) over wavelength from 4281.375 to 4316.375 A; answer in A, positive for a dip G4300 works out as 1.8 A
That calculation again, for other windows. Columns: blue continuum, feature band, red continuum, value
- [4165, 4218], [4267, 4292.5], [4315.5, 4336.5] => -1.0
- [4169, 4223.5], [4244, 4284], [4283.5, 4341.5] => -2.1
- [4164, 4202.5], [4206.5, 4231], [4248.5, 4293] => -0.5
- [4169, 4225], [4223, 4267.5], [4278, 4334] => -1.4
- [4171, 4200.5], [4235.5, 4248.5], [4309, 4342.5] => -0.7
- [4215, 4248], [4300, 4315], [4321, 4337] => 0.6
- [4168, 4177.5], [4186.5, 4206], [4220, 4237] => 0.1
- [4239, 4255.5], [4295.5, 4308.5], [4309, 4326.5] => 1.0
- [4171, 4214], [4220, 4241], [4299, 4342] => -0.2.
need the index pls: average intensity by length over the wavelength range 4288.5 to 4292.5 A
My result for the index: 25.1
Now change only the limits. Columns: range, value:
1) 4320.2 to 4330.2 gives 25.1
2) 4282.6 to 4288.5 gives 27.9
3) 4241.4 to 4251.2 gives 29.6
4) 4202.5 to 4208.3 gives 29.2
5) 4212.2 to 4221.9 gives 29.2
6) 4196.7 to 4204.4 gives 27.8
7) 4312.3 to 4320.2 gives 26.6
